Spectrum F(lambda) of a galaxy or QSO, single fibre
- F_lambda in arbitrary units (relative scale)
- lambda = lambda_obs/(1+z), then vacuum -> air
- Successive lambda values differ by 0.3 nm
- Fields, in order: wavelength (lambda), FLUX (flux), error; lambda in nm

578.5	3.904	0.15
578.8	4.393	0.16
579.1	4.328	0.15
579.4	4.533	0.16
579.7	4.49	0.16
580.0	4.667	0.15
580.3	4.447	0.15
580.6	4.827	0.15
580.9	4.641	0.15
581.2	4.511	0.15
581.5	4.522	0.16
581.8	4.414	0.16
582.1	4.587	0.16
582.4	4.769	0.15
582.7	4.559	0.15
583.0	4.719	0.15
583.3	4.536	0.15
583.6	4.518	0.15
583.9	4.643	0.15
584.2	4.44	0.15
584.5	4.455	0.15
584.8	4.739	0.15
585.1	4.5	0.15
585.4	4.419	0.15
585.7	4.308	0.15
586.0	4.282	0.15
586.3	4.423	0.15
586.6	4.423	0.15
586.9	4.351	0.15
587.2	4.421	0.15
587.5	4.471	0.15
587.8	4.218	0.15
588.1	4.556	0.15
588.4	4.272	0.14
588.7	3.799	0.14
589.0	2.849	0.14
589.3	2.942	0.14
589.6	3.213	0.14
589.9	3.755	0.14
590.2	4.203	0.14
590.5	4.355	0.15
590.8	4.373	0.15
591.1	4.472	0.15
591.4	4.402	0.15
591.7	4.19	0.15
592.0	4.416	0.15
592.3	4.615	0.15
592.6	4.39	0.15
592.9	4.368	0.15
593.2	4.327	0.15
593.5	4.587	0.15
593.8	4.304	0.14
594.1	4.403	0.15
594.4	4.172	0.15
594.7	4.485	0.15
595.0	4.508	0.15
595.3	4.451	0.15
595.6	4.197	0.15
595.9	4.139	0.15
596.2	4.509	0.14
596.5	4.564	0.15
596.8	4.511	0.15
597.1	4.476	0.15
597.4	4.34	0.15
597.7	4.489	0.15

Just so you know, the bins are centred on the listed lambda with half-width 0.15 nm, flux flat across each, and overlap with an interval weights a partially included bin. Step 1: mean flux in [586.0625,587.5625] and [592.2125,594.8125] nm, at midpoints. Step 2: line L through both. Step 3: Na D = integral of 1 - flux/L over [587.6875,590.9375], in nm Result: 0.401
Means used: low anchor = 4.41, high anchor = 4.4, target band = 3.86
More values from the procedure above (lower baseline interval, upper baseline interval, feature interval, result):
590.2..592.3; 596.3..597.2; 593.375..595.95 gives 0.06 nm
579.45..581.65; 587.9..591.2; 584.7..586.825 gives -0.13 nm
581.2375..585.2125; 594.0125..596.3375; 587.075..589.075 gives 0.16 nm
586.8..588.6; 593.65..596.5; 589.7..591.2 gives 0.06 nm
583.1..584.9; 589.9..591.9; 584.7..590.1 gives 0.40 nm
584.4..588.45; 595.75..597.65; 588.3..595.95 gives 0.46 nm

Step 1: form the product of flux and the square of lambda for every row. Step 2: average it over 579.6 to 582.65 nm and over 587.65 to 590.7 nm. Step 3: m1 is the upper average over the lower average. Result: 0.86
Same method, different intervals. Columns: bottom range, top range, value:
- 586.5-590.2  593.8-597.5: 1.14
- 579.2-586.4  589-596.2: 0.96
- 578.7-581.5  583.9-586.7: 1.00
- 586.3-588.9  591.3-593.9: 1.04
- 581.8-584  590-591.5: 0.97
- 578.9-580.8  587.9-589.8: 0.82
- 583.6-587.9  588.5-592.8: 0.92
